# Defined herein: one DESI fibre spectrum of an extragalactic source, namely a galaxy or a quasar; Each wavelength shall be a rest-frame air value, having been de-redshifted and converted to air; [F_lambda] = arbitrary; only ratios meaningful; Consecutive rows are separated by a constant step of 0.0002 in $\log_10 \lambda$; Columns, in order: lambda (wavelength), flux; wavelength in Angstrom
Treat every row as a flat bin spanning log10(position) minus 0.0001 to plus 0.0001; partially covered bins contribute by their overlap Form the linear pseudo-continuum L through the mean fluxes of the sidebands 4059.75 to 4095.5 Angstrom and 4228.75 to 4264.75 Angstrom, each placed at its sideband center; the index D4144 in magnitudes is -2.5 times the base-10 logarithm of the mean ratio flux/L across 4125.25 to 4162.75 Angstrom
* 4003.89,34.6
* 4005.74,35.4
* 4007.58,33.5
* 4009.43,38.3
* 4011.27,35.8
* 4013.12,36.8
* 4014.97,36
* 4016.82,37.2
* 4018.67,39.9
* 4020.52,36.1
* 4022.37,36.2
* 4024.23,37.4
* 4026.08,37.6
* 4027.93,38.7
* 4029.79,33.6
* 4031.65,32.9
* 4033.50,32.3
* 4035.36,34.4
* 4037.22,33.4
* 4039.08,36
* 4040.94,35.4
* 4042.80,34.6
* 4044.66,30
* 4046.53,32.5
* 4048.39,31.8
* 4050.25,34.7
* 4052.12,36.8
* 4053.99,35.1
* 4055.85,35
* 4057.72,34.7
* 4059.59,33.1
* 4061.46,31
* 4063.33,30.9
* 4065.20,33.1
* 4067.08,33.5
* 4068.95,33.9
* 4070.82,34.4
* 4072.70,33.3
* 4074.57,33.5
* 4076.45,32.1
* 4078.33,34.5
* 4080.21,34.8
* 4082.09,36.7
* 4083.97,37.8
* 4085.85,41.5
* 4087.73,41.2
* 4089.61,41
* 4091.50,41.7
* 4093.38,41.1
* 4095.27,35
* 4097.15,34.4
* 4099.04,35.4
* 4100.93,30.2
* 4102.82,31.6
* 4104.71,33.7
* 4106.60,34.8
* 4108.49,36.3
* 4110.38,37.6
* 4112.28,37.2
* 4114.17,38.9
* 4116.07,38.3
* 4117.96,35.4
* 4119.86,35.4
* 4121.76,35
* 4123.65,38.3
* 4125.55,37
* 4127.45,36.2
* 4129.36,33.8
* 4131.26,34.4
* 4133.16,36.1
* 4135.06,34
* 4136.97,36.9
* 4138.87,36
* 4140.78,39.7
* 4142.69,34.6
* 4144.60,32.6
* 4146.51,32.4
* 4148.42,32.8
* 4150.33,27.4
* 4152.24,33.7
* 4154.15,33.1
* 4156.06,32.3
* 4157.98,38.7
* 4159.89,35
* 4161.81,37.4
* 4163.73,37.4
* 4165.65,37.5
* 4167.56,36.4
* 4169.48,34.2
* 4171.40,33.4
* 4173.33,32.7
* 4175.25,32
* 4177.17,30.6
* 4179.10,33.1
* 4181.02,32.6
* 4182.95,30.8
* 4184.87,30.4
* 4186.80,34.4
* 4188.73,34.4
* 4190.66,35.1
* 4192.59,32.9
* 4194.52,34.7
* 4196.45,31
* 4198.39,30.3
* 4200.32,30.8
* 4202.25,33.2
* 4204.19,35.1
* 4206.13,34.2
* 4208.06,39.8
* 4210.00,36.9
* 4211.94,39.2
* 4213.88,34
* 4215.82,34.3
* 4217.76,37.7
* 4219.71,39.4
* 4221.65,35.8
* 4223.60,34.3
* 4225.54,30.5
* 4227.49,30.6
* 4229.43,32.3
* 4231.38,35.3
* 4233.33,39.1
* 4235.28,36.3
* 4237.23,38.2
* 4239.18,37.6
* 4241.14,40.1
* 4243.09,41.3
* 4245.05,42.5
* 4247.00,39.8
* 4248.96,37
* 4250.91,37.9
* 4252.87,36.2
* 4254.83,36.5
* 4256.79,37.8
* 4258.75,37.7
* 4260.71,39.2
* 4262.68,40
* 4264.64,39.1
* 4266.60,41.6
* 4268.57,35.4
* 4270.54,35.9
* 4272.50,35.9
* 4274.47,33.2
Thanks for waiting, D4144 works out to 0.062 mag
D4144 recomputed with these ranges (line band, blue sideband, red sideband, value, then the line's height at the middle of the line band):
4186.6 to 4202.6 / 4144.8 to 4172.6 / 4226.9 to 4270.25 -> 0.089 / 35.7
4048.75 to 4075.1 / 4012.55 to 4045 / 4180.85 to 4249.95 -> 0.056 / 35.5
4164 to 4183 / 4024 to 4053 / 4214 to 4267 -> 0.084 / 36.3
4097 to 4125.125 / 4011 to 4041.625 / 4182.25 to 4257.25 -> 0.006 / 35.7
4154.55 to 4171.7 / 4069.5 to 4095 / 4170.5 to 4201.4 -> -0.074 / 33.5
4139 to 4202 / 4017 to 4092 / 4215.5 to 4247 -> 0.081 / 36.2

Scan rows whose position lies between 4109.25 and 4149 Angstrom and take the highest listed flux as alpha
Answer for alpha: 39.7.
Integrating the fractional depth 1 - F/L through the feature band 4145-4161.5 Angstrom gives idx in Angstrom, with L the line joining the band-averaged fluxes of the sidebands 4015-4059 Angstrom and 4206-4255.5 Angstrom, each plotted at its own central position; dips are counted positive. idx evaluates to 1.28 Angstrom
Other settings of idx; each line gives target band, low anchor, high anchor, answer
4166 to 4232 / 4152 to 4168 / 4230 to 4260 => 5.3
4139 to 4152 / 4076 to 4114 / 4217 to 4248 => 1.1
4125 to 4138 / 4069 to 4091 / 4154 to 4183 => -0.1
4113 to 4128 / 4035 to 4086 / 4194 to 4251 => -0.9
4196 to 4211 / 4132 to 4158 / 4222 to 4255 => 0.7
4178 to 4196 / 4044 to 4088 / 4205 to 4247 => 1.5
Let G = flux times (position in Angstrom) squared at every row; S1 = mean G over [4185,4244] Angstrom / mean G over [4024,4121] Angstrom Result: 1.1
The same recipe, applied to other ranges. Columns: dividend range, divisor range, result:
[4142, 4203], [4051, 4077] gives 1.05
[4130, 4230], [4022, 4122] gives 1.02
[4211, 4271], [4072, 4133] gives 1.10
